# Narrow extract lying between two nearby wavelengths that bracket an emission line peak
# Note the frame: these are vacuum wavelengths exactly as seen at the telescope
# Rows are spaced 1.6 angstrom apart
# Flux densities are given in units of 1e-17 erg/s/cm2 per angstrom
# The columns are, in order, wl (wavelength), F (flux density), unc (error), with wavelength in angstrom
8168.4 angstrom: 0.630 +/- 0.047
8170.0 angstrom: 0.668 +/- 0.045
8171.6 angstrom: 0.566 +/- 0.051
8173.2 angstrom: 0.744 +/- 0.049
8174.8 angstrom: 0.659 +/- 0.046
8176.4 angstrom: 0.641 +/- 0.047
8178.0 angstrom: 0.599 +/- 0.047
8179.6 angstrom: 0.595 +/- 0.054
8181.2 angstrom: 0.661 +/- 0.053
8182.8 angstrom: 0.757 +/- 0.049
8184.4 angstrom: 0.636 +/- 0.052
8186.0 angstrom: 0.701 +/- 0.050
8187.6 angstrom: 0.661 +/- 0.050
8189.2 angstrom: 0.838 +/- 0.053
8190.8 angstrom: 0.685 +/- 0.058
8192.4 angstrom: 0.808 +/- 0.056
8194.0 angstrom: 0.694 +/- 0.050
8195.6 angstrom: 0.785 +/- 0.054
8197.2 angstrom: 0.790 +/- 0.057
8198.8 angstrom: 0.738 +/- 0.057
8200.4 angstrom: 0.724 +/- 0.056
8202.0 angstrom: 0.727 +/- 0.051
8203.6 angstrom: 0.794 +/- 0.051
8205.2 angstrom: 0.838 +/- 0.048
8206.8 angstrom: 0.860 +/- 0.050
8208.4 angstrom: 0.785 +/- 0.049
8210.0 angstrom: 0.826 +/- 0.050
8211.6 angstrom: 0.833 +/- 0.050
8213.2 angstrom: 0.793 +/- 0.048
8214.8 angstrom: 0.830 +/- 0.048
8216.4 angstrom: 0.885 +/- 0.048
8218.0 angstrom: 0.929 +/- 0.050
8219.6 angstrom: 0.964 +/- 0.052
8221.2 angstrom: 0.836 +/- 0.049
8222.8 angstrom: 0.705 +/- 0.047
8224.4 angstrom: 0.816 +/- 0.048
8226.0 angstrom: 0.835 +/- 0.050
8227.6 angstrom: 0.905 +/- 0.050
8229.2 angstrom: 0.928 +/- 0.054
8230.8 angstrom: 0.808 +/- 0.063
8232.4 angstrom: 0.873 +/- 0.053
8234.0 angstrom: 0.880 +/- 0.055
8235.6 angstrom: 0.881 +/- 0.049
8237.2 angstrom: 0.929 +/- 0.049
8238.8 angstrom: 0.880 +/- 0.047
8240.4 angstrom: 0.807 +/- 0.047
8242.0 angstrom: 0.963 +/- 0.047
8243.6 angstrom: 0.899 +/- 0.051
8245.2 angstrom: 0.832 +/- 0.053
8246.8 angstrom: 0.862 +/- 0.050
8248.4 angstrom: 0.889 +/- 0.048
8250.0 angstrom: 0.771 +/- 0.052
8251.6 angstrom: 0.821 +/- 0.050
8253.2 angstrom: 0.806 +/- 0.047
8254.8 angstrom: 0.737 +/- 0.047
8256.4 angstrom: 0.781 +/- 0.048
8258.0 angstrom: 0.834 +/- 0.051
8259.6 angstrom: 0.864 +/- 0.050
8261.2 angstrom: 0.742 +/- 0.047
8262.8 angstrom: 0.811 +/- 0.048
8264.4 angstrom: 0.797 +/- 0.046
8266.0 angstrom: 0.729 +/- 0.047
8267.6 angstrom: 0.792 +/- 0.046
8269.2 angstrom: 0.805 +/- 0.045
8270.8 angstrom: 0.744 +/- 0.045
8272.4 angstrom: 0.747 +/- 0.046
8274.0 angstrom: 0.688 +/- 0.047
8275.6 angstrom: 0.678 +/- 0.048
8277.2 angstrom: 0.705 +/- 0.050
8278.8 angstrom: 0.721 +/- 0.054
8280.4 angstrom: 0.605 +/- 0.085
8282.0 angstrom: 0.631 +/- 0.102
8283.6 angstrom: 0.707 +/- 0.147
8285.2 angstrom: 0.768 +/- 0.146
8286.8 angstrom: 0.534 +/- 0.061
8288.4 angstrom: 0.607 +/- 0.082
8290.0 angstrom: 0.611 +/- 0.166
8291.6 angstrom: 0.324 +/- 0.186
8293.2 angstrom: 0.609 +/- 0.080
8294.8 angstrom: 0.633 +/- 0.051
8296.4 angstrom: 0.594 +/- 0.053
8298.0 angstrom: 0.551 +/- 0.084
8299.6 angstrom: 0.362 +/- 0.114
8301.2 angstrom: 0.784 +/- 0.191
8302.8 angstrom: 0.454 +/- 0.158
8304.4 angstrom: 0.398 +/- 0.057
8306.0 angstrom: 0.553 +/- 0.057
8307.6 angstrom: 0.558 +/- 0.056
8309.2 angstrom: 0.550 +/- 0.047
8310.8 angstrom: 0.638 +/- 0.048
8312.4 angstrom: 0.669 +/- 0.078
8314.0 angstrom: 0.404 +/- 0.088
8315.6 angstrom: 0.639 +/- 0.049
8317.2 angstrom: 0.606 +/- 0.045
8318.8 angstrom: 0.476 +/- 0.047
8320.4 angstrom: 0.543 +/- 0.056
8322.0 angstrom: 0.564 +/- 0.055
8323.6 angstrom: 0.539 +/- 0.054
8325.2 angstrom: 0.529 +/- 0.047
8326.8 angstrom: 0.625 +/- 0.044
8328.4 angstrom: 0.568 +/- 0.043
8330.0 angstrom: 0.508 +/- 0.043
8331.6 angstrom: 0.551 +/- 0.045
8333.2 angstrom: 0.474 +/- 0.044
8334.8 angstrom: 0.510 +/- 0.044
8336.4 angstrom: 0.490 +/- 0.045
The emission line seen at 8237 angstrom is Mg II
